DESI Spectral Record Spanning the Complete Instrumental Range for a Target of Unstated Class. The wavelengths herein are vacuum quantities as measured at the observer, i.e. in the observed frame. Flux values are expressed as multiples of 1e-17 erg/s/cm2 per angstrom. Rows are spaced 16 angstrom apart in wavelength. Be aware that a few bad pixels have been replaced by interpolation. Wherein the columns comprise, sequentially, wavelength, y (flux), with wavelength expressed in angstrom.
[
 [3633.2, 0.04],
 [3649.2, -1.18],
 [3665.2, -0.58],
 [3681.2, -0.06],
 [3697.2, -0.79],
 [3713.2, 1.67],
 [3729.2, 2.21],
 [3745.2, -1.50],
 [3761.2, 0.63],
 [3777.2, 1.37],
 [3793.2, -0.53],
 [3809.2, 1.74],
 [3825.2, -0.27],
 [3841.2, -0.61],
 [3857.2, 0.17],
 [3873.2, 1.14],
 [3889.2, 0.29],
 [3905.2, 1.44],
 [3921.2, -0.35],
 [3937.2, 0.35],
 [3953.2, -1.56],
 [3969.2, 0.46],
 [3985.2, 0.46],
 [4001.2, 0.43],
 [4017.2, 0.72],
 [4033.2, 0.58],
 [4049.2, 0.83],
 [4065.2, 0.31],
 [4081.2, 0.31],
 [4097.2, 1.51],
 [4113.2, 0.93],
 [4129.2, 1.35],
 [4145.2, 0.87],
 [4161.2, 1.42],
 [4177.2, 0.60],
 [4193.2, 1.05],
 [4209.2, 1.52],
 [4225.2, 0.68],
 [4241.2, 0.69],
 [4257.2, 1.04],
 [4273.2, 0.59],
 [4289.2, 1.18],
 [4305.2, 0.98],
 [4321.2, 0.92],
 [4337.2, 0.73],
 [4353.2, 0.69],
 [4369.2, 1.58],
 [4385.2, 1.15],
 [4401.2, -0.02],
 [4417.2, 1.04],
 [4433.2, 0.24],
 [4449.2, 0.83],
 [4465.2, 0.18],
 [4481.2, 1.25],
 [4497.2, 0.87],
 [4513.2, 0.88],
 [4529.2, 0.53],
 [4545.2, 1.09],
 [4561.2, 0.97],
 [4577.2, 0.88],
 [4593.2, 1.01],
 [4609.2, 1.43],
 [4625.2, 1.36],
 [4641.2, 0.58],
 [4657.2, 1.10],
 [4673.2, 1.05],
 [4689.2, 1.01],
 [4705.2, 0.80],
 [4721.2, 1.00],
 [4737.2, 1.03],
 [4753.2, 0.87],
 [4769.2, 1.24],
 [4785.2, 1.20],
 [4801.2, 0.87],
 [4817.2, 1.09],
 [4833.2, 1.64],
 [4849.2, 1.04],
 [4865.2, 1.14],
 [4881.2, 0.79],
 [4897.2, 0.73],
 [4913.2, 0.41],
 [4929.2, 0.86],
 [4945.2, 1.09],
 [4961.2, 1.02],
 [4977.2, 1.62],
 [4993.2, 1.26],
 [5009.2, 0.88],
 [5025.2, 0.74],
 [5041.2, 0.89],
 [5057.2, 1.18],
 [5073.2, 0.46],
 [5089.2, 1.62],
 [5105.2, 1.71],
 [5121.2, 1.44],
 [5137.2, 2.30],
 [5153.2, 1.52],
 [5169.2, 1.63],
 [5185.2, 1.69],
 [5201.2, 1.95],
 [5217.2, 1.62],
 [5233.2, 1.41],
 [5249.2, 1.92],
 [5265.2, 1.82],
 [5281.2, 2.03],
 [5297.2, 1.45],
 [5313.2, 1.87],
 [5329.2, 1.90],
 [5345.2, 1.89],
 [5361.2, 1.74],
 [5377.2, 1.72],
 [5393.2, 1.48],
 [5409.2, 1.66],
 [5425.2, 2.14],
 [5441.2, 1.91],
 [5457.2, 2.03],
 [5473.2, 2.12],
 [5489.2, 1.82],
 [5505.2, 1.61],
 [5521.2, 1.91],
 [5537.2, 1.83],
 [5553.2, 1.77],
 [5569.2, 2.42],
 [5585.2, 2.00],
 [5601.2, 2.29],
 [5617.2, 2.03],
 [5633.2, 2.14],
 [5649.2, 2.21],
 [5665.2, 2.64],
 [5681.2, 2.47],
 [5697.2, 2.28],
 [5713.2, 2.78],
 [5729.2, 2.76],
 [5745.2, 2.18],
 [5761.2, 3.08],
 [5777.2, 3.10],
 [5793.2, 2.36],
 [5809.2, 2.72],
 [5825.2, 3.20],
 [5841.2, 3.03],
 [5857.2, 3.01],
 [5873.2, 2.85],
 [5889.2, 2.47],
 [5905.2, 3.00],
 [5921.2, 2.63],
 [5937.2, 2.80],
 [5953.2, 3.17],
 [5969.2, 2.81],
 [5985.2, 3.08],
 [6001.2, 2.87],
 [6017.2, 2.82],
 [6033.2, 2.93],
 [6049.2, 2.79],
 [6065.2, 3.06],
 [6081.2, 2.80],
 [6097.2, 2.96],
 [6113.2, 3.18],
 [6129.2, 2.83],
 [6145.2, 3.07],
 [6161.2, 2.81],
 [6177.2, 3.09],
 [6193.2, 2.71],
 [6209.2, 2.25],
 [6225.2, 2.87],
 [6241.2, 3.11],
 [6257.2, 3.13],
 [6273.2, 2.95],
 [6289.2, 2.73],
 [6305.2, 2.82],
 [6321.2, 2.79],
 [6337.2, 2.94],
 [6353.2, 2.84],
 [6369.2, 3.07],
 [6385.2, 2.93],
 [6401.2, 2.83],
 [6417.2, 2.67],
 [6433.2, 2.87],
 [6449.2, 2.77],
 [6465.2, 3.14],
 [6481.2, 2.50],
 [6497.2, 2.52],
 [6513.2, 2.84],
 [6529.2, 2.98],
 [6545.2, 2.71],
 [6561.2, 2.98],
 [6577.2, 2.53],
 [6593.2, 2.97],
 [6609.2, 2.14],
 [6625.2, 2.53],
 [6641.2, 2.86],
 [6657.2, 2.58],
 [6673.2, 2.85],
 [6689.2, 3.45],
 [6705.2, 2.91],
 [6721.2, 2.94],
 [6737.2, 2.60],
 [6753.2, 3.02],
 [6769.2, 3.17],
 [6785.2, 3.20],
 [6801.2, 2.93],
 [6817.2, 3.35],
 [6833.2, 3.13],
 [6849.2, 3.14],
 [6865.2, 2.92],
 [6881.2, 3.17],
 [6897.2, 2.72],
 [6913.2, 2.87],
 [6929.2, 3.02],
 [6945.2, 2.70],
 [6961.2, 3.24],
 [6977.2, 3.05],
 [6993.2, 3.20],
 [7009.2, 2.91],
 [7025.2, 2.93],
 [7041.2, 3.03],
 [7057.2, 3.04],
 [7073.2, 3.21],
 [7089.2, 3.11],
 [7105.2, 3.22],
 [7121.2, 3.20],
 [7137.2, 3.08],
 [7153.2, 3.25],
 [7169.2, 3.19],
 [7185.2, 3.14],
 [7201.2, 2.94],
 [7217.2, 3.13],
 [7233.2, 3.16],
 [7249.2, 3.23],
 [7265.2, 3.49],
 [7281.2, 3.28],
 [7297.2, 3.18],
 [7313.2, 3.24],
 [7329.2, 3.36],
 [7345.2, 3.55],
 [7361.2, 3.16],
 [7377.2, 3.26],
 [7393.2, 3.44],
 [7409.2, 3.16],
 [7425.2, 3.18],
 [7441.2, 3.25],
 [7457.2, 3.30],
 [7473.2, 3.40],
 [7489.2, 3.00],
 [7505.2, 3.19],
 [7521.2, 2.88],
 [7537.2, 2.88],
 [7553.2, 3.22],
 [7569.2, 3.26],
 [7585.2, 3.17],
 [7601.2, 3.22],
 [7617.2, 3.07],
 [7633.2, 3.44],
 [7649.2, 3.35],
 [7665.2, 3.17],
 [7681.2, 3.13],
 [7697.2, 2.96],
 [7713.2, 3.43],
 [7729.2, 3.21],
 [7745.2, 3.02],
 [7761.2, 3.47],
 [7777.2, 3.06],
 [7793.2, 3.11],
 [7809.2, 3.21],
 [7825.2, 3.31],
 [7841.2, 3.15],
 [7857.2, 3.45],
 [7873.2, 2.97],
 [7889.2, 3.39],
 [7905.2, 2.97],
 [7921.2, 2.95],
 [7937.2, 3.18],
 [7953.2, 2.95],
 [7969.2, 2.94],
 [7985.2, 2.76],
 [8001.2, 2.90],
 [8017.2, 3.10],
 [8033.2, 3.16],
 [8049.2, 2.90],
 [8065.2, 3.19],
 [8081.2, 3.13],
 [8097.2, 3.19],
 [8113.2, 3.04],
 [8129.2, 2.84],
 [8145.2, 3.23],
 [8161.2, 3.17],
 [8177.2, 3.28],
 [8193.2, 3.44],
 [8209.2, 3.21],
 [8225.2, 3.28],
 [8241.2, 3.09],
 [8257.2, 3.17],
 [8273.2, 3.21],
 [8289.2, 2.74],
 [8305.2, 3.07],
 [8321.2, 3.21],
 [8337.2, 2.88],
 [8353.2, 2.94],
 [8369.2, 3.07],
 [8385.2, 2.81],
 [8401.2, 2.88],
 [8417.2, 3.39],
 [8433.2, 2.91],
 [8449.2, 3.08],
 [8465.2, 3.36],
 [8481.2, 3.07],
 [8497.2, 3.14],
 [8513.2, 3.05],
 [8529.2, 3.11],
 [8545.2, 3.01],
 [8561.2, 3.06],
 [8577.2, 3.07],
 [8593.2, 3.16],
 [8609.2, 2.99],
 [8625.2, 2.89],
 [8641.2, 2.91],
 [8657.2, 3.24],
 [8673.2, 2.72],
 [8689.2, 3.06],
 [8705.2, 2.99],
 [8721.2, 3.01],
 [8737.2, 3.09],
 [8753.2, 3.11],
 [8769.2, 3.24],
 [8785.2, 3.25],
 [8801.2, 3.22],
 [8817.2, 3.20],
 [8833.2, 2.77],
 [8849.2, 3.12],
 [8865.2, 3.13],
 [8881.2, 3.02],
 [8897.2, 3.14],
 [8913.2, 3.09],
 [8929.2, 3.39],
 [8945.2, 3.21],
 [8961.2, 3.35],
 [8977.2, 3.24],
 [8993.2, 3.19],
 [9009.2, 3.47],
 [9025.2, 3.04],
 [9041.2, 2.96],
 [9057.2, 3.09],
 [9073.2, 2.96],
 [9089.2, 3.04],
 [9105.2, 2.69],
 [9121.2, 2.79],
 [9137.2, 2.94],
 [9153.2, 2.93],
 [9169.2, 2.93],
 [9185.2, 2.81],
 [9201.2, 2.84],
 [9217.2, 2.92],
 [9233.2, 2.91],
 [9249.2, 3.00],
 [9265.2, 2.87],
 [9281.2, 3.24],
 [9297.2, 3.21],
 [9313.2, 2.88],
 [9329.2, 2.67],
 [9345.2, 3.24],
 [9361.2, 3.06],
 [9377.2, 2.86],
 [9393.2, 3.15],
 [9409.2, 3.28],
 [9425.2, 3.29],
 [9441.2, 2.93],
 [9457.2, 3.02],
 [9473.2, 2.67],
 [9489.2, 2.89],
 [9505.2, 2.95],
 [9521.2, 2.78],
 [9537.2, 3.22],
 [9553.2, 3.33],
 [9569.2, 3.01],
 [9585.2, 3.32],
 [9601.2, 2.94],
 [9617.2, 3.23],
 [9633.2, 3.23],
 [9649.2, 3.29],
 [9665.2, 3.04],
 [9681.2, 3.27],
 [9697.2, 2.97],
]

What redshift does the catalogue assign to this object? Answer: 0.28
